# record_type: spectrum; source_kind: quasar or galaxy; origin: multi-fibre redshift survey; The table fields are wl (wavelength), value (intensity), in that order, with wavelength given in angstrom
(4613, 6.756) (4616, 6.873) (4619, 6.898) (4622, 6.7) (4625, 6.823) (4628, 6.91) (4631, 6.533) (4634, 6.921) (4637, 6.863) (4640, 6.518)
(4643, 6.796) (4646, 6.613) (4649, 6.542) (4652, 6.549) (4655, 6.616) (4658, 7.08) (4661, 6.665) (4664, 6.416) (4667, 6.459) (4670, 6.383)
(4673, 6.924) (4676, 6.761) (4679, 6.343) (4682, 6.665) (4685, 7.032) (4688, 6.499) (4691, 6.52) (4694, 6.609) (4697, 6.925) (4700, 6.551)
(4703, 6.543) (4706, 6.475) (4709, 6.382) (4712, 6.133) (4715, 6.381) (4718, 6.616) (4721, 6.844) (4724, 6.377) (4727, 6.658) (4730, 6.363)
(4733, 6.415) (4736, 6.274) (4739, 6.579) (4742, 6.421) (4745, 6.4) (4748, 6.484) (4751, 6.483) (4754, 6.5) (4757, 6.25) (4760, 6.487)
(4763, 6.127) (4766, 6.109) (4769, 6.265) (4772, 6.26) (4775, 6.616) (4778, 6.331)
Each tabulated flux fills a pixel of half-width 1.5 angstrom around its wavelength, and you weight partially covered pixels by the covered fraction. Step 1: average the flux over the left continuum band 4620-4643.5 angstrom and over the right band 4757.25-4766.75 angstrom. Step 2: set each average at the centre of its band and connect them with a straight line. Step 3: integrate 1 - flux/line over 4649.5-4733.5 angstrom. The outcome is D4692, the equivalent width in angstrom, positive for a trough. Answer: -0.7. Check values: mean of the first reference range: 6.76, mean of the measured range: 6.58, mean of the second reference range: 6.25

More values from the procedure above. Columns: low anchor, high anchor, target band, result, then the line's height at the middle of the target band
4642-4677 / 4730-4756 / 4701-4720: 0.2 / 6.52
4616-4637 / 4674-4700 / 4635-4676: 0.5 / 6.74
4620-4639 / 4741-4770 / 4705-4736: 0.1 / 6.47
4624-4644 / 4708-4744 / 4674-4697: -0.2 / 6.59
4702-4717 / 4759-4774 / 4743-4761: -0.4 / 6.29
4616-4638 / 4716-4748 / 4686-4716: 0.3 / 6.59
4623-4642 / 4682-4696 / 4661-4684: 0.4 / 6.7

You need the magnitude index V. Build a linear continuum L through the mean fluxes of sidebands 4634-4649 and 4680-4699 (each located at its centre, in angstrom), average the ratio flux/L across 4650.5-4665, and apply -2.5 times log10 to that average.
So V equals 0.00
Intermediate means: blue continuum 6.7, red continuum 6.69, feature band 6.67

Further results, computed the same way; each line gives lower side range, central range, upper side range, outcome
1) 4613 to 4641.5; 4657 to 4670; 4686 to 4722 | 0.01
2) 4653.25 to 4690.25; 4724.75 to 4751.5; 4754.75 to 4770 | -0.01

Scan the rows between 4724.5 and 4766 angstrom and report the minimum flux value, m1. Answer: 6.109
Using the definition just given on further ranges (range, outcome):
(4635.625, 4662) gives 6.518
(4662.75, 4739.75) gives 6.133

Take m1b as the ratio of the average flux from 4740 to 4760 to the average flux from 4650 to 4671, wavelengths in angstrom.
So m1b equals 1.0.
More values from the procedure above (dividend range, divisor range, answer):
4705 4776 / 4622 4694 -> 0.96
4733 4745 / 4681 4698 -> 0.96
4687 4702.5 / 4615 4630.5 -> 0.97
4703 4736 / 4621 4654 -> 0.96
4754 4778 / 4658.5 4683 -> 0.96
